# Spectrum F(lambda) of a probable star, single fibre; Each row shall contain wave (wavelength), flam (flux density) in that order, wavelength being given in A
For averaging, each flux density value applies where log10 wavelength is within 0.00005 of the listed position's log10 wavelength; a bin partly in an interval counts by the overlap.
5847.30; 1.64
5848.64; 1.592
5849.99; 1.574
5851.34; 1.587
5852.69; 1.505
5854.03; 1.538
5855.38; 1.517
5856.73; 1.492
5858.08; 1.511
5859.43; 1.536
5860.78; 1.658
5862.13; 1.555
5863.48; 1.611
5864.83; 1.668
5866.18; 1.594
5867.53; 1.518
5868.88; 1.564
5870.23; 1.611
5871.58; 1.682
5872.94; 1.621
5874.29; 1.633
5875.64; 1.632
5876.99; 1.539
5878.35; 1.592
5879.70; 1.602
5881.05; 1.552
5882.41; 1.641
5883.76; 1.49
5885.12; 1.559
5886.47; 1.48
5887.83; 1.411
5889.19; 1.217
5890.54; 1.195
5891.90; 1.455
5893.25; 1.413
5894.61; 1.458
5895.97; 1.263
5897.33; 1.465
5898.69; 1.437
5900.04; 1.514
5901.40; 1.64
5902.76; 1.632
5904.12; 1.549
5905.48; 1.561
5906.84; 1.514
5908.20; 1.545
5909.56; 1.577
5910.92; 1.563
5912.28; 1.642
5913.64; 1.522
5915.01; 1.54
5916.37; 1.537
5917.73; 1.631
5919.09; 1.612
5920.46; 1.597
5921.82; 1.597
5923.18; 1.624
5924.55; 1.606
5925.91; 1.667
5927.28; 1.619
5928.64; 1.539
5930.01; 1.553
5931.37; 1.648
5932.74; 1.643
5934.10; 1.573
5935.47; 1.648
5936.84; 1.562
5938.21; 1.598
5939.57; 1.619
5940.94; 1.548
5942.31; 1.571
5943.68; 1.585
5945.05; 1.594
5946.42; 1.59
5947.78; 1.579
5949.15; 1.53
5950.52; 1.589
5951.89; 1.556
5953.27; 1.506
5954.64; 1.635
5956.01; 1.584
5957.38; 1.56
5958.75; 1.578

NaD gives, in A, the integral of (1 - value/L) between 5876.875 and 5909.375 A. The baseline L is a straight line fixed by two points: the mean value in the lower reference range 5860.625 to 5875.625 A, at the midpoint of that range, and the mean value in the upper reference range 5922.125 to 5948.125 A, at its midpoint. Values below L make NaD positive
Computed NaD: 2.4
